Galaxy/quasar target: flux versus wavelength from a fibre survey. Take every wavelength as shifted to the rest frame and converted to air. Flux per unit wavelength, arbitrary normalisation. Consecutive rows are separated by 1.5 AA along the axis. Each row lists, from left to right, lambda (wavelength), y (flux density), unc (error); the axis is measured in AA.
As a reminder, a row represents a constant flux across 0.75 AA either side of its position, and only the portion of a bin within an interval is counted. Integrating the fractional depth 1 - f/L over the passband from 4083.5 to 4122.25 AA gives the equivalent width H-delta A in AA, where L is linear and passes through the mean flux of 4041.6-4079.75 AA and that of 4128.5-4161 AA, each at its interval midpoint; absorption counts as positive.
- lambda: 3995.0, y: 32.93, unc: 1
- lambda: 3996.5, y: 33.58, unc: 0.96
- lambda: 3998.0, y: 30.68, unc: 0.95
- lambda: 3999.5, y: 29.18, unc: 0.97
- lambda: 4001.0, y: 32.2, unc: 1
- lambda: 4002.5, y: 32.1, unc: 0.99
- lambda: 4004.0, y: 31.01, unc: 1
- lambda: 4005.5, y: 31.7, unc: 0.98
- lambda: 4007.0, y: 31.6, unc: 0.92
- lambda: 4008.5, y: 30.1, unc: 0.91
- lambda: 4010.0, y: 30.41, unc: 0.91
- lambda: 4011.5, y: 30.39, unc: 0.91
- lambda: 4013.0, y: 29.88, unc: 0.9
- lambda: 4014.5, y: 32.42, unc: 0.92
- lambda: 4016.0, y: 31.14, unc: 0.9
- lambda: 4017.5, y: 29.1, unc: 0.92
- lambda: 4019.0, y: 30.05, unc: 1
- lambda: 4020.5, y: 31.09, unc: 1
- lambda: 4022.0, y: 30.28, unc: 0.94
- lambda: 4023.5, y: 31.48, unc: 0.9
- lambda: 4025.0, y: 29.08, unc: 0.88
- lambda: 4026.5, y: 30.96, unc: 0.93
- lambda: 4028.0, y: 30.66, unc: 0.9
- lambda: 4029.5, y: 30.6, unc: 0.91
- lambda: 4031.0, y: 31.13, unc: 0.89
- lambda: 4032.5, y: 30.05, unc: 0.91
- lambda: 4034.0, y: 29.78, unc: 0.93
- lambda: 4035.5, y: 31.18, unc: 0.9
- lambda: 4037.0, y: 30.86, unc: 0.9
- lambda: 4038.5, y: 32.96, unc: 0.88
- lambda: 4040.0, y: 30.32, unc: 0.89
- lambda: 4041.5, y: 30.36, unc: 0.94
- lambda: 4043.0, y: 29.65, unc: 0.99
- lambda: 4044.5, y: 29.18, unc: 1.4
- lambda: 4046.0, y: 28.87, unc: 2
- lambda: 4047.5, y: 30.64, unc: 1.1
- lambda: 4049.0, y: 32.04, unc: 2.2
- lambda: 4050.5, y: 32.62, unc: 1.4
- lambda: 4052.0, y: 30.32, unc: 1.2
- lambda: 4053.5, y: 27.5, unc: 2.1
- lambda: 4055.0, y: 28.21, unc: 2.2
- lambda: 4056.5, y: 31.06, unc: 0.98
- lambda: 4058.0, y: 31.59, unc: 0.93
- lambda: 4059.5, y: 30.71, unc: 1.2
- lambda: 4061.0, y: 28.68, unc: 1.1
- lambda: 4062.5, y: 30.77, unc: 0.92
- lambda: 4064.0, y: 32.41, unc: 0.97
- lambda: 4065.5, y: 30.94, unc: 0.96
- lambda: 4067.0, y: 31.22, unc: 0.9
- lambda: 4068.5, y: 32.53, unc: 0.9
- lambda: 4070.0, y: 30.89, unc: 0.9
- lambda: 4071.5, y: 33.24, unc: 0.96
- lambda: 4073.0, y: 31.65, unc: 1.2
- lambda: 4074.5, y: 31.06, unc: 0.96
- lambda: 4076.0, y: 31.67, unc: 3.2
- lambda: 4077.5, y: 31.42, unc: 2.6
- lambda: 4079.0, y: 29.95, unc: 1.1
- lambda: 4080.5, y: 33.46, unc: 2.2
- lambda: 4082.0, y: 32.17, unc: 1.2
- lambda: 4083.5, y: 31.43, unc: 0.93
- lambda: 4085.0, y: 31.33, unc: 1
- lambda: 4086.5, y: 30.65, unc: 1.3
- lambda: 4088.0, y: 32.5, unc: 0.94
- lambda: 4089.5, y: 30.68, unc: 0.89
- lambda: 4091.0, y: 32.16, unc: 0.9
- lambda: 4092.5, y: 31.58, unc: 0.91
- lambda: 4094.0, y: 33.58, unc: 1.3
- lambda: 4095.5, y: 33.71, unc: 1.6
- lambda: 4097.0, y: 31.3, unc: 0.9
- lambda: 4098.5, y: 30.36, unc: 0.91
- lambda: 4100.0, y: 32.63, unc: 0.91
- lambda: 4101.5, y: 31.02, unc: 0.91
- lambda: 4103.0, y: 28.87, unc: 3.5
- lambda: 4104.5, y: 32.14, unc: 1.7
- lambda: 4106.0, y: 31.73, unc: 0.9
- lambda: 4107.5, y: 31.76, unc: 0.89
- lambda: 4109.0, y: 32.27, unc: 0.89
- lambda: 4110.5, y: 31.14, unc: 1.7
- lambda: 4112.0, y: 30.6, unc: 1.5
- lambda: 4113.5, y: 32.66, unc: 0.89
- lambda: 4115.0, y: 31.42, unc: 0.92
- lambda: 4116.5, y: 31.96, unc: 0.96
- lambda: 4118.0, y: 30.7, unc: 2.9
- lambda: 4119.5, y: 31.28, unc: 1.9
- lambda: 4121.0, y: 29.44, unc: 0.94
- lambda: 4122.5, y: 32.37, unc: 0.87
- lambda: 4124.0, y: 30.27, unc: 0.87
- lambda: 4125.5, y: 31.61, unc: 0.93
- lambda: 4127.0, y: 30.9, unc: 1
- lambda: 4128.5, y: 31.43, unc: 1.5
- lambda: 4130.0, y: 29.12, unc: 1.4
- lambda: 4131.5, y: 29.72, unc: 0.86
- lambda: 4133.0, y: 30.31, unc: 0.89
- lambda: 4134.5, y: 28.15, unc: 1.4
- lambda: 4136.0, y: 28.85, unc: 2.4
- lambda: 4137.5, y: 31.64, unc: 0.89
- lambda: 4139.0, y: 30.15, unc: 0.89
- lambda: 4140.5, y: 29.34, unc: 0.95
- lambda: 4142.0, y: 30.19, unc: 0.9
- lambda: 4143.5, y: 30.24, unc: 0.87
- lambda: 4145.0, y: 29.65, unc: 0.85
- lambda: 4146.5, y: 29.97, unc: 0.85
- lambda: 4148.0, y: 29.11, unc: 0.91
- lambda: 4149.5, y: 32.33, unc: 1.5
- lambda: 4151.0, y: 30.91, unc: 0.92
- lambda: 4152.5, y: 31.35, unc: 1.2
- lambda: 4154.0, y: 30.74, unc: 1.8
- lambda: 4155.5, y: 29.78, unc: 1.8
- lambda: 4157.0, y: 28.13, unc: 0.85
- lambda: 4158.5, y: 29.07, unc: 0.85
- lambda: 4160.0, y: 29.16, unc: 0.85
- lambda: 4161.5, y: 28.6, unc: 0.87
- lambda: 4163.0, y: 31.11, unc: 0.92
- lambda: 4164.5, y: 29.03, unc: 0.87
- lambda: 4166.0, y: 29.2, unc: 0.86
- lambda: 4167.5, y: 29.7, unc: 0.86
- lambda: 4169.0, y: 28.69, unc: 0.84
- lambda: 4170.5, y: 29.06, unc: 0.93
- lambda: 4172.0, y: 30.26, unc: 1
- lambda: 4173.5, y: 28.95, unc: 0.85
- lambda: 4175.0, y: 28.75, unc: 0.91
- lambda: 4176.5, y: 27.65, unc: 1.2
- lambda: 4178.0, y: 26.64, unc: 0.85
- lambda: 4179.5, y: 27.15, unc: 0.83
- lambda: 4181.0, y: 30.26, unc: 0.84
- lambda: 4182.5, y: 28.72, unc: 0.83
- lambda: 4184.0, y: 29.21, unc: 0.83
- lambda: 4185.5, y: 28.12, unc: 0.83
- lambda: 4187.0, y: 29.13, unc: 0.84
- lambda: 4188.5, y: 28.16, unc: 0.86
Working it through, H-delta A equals -1.50 AA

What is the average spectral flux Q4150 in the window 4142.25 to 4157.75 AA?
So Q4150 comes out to 30.2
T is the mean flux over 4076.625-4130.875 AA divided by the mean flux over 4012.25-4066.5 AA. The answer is 1.03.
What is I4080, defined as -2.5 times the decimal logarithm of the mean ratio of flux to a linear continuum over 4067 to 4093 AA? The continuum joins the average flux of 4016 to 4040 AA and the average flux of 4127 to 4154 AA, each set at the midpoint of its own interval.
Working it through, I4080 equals -0.04 mag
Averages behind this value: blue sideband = 30.6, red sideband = 30.2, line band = 31.7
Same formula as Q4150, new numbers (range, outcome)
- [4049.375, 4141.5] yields 31.1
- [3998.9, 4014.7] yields 31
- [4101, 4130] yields 31.2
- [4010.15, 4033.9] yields 30.5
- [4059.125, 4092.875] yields 31.4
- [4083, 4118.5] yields 31.6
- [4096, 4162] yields 30.6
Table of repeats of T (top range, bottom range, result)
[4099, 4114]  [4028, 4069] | 1.03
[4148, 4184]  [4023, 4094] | 0.95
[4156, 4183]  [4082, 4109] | 0.91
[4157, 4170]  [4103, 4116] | 0.93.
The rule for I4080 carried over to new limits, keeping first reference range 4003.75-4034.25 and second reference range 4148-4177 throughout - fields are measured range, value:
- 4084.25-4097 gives -0.07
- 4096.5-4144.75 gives -0.03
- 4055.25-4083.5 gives -0.04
